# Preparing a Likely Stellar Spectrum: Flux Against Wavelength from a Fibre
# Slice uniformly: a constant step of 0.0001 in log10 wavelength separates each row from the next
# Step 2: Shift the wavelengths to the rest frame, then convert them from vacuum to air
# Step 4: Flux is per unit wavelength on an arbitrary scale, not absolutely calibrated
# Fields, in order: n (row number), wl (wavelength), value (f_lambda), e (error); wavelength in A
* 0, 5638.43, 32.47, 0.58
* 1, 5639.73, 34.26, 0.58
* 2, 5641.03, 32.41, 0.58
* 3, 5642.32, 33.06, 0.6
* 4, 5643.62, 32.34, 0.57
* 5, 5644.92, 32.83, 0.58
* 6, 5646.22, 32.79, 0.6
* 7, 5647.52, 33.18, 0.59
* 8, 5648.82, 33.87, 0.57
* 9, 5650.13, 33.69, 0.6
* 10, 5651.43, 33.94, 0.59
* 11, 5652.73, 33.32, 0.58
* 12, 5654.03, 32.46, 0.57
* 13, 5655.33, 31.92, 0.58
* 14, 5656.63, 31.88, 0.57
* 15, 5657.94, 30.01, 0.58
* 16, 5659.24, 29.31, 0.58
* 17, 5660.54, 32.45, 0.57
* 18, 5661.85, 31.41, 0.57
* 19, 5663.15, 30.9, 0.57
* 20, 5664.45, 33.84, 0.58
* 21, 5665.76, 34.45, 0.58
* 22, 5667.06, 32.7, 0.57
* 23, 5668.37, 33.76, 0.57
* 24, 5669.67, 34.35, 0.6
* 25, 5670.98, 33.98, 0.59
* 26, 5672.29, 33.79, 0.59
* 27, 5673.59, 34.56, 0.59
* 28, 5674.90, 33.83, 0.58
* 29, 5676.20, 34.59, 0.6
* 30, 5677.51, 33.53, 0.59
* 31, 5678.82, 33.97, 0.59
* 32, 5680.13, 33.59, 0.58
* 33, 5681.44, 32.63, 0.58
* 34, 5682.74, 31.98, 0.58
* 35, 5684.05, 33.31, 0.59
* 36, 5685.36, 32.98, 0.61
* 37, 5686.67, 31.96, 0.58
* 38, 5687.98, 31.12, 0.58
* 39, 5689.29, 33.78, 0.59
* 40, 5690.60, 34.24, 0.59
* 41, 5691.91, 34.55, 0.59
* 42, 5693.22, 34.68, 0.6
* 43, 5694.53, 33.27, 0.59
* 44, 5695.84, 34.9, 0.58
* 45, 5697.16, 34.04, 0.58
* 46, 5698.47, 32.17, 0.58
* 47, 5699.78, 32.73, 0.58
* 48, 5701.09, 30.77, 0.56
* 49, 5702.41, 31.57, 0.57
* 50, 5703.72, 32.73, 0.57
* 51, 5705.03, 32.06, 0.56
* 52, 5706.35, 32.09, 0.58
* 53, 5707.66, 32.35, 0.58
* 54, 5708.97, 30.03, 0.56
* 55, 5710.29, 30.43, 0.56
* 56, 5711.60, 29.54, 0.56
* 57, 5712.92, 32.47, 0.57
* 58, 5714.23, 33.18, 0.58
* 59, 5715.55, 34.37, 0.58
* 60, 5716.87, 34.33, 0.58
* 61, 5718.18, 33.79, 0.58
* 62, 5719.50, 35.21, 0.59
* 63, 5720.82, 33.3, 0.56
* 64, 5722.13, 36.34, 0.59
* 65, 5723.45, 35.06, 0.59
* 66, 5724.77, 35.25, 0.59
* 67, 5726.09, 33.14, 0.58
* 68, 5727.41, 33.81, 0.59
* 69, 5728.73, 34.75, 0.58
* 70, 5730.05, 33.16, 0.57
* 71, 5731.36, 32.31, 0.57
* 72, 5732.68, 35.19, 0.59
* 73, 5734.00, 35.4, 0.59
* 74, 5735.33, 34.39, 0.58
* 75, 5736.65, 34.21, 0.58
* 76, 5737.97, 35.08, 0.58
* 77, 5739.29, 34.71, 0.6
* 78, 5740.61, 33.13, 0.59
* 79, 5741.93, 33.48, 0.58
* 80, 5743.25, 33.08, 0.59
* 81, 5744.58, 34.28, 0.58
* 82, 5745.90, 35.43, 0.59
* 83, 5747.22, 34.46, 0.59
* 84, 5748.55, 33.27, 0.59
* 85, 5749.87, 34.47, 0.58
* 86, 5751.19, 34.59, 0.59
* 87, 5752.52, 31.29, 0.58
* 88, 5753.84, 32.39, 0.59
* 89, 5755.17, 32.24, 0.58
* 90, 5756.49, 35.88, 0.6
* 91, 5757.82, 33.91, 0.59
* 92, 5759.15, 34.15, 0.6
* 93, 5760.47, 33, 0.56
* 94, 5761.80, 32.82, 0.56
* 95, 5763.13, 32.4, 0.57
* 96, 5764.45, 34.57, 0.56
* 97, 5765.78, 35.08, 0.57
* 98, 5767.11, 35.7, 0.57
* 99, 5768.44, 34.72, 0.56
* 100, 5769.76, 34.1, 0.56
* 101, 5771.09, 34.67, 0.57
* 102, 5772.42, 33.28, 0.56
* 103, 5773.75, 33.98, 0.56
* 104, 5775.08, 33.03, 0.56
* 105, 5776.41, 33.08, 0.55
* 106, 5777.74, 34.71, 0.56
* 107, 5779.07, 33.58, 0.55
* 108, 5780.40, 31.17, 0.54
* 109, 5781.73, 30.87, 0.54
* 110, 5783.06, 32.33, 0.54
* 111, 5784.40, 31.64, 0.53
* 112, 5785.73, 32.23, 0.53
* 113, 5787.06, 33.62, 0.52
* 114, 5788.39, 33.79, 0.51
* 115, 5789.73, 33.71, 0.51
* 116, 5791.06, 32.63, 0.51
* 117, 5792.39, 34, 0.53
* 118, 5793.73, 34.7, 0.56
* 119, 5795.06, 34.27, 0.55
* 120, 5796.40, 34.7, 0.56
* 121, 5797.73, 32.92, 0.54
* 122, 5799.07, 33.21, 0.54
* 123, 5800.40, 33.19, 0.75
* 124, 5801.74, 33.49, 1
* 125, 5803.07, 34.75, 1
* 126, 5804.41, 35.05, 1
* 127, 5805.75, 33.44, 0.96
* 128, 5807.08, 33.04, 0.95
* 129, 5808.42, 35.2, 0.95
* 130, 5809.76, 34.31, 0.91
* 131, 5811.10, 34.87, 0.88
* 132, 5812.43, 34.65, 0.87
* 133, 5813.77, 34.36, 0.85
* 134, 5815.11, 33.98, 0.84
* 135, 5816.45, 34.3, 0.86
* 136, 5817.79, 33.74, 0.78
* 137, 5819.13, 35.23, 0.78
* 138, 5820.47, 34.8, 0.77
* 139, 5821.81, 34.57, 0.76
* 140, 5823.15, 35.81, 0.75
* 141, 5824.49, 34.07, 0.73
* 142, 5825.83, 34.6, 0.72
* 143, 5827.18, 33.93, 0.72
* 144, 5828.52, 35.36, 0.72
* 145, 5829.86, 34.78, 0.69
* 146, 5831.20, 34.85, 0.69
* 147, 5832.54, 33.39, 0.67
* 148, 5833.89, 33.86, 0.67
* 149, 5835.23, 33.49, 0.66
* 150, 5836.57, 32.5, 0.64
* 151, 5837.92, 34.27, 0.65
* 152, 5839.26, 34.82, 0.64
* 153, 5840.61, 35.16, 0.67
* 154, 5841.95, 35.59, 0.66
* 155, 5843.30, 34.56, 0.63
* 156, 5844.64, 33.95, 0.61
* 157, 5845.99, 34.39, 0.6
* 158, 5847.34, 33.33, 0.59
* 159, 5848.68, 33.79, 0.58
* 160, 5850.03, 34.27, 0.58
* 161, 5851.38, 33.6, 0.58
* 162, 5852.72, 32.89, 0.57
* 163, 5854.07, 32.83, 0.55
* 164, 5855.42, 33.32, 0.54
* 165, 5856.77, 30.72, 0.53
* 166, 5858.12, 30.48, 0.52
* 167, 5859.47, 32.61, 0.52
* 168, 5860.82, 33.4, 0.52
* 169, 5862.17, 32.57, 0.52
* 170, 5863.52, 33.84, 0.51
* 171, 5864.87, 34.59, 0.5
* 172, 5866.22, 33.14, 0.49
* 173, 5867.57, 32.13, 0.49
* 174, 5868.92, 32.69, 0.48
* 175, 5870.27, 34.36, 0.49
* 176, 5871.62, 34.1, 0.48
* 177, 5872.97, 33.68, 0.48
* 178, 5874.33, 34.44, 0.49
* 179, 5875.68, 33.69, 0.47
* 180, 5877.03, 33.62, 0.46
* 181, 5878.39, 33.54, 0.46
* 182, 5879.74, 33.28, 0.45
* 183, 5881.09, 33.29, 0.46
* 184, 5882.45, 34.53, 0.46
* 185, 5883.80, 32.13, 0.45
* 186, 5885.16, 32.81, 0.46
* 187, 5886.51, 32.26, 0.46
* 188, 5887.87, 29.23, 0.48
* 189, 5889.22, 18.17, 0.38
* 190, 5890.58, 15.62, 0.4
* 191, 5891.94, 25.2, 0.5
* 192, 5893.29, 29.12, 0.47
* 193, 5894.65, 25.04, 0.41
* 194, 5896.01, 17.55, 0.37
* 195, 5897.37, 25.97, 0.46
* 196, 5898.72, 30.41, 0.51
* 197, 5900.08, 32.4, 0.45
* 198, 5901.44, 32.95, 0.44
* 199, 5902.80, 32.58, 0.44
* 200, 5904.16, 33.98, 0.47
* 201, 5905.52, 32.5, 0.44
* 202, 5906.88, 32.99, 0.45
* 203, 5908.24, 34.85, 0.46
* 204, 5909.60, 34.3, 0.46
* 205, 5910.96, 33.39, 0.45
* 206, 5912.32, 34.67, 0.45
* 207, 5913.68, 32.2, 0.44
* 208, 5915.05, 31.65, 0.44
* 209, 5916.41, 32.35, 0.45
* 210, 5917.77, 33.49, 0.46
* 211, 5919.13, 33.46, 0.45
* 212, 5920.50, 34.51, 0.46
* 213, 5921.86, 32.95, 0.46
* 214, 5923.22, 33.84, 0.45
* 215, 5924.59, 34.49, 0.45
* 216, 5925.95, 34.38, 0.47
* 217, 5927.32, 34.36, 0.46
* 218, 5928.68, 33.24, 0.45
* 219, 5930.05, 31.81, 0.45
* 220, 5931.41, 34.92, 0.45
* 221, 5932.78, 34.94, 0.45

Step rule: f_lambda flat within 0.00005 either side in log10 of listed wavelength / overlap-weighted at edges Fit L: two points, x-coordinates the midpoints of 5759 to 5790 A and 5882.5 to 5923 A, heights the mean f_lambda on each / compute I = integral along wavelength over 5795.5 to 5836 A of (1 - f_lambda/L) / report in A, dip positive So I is -2.3 A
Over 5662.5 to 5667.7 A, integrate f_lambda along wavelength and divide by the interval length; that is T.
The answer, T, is 33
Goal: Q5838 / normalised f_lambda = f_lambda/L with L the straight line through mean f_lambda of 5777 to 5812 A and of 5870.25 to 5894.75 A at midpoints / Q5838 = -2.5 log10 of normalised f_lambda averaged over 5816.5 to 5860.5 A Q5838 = -0.06 mag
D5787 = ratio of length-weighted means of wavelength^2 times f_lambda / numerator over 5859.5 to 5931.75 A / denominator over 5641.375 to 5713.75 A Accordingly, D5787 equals 1.05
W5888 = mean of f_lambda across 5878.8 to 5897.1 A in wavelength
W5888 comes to 27.6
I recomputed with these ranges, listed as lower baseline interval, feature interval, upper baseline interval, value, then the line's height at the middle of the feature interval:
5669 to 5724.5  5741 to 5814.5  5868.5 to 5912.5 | -3.40 A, 32.2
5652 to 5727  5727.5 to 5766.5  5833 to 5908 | -1.50 A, 32.6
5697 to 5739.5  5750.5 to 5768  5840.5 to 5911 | -0.43 A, 32.9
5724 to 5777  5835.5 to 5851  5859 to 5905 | -1.19 A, 31.8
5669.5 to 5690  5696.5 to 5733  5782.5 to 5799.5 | 0.32 A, 33.3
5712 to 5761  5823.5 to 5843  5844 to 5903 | -1.38 A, 32.1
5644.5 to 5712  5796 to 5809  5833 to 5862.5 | -0.23 A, 33.3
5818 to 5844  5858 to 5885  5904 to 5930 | 0.53 A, 34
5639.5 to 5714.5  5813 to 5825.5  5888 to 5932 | -1.15 A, 31.6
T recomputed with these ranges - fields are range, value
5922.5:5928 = 34.3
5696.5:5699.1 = 33.1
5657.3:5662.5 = 30.8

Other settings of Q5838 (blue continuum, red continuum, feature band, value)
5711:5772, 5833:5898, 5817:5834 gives -0.07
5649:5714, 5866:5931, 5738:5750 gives -0.05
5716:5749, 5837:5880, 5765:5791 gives 0.02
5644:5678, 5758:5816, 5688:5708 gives 0.01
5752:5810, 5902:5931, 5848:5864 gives 0.02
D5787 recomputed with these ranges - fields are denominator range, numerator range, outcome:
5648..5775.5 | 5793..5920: 1.03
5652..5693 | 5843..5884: 1.08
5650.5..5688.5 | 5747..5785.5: 1.05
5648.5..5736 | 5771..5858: 1.06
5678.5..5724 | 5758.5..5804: 1.04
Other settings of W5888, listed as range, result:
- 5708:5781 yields 33.7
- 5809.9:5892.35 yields 33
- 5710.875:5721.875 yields 33.4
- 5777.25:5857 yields 33.9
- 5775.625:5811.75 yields 33.5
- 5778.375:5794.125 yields 32.8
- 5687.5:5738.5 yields 33.4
